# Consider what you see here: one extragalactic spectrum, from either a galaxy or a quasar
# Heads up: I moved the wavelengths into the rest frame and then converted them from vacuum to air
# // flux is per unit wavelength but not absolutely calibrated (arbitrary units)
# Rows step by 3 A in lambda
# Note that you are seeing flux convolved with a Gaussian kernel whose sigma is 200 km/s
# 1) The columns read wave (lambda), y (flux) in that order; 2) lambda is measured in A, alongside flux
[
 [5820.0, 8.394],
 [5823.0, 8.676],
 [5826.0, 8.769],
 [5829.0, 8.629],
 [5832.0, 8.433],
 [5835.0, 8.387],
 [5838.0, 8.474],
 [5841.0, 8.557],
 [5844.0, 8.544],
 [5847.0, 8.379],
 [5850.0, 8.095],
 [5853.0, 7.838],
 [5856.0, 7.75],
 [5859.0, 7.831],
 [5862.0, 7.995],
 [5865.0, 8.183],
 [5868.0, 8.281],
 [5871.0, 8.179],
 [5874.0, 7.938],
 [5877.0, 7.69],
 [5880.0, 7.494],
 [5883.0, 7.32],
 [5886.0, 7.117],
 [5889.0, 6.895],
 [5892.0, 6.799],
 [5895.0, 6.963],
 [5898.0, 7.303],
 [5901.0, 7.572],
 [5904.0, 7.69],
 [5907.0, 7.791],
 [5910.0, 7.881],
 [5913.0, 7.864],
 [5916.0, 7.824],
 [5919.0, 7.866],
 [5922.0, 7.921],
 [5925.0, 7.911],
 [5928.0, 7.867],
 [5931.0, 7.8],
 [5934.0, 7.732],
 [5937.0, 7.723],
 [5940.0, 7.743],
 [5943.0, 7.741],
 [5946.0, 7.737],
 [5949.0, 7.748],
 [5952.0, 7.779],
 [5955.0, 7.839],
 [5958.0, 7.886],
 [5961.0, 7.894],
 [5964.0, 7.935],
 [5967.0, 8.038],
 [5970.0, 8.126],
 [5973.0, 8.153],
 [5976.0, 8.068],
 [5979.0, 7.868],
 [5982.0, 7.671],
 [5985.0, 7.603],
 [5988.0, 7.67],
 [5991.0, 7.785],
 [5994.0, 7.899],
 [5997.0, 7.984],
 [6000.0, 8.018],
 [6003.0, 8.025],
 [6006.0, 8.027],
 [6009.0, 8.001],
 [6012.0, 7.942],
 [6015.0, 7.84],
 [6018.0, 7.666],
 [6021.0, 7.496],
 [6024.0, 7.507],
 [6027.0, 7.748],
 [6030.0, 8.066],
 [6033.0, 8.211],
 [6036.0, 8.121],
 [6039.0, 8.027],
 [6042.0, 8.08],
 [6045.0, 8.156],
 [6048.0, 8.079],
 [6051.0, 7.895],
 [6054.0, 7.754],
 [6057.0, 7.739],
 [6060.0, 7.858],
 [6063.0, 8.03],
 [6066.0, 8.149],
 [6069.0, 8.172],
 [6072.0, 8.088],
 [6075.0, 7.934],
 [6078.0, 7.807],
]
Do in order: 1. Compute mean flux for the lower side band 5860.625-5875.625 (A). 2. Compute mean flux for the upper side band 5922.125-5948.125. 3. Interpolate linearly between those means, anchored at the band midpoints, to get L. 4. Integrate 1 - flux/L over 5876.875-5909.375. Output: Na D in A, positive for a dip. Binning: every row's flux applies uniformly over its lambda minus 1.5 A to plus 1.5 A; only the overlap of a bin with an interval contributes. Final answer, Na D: 2.7 A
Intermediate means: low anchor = 8.11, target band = 7.33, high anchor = 7.79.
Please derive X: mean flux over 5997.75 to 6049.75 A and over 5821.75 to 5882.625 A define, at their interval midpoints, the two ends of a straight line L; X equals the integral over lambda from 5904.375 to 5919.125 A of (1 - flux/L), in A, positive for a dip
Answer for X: 0.5 A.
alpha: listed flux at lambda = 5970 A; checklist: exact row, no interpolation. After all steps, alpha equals 8.126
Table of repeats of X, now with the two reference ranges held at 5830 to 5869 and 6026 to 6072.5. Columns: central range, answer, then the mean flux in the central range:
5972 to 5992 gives 0.6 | 7.82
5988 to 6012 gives 0.4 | 7.94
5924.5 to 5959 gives 1.4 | 7.79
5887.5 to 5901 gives 1.8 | 7.05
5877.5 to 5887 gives 1.0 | 7.36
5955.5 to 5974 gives 0.2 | 7.99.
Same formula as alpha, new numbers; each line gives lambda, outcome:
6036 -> 8.121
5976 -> 8.068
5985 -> 7.603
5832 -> 8.433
